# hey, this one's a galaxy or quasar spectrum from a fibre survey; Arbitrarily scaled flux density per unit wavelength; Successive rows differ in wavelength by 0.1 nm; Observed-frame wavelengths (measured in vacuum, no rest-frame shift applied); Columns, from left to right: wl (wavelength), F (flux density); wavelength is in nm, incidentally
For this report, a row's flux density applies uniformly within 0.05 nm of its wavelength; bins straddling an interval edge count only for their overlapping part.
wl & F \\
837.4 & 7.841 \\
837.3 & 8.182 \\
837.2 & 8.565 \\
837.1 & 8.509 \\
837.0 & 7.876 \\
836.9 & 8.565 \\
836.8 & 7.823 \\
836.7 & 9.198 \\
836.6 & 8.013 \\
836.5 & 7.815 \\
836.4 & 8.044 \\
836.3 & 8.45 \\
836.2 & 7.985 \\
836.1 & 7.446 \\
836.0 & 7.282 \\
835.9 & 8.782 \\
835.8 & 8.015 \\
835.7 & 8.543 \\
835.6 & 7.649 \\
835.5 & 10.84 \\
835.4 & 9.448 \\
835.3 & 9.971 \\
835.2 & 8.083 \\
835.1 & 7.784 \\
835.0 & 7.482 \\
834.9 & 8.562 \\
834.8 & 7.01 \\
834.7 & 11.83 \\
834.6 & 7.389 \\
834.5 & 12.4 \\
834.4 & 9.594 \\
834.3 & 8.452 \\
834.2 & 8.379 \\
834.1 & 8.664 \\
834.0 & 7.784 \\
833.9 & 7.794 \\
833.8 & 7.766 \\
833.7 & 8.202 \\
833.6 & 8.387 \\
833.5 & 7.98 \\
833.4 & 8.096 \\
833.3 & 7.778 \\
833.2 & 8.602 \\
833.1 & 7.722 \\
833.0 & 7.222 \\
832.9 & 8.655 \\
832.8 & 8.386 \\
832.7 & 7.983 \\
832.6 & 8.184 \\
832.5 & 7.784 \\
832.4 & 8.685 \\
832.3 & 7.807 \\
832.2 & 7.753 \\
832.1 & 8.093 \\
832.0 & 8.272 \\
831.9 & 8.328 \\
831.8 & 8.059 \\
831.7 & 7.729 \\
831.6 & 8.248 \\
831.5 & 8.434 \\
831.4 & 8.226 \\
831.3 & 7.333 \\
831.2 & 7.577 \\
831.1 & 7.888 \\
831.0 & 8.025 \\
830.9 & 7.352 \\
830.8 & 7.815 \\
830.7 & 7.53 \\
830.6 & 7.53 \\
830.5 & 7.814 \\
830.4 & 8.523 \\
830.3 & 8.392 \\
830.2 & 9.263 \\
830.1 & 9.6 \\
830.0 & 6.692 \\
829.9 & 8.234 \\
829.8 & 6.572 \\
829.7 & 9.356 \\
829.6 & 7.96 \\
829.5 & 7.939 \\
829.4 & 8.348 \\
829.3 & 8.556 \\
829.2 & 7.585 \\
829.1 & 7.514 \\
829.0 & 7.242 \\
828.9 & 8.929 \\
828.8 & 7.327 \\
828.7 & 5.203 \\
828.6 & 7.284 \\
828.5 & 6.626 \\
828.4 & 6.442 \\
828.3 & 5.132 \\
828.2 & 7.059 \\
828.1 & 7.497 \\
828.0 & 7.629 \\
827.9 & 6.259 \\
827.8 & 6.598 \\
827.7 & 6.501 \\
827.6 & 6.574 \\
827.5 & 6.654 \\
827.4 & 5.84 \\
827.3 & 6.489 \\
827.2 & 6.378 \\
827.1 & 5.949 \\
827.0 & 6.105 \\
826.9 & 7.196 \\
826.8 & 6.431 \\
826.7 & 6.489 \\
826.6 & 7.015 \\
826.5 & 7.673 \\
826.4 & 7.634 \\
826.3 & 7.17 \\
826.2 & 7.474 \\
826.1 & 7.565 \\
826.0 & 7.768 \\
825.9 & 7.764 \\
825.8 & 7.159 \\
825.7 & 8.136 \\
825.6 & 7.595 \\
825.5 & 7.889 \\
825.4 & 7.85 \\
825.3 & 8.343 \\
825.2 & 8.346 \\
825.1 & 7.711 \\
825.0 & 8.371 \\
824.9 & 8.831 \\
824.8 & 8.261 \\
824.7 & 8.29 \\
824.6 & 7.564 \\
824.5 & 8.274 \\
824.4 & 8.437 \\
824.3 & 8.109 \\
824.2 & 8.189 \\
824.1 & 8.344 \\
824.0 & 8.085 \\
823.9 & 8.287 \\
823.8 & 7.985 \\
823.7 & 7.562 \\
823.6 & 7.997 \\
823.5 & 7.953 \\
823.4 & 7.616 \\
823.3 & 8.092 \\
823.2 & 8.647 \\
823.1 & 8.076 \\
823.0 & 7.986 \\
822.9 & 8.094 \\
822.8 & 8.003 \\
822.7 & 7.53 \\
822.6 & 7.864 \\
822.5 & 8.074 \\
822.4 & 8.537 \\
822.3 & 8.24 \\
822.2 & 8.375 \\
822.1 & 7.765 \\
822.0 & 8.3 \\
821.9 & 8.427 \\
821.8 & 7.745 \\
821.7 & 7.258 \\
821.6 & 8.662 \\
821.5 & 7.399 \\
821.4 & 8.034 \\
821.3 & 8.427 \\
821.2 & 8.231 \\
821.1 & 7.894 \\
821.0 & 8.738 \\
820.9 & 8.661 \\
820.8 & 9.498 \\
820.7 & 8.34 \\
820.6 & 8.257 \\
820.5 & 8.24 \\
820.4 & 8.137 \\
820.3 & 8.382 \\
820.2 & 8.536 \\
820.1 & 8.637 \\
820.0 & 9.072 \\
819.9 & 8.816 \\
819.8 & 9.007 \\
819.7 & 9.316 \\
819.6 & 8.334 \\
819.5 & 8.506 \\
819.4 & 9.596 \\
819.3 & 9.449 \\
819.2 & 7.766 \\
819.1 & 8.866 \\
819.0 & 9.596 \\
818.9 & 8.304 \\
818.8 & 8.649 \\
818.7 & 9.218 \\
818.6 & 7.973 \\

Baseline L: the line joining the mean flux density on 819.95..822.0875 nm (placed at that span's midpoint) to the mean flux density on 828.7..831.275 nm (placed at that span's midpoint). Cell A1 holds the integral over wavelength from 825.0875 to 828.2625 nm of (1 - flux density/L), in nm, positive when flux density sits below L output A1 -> 0.37 nm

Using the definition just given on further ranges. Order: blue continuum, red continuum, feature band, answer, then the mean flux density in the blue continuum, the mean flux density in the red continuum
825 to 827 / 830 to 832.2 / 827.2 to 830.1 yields 0.235 nm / 7.52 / 8.06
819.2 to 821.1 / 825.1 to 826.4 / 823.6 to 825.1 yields -0.033 nm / 8.7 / 7.75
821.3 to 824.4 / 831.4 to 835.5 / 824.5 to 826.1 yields 0.029 nm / 8.05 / 8.4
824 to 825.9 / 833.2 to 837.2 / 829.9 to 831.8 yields 0.067 nm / 8.09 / 8.46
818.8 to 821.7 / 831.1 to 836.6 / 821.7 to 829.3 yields 0.827 nm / 8.57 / 8.3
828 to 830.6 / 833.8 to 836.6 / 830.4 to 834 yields 0.048 nm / 7.64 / 8.55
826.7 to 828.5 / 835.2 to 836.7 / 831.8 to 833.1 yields -0.074 nm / 6.52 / 8.46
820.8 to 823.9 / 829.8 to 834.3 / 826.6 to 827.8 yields 0.241 nm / 8.1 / 8.05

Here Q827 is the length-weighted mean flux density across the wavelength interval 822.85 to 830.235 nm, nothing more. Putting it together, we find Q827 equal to 7.56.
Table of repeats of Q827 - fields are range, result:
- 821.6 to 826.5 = 7.99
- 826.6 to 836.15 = 7.84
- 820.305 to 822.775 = 8.19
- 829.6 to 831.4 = 7.98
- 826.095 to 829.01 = 6.79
